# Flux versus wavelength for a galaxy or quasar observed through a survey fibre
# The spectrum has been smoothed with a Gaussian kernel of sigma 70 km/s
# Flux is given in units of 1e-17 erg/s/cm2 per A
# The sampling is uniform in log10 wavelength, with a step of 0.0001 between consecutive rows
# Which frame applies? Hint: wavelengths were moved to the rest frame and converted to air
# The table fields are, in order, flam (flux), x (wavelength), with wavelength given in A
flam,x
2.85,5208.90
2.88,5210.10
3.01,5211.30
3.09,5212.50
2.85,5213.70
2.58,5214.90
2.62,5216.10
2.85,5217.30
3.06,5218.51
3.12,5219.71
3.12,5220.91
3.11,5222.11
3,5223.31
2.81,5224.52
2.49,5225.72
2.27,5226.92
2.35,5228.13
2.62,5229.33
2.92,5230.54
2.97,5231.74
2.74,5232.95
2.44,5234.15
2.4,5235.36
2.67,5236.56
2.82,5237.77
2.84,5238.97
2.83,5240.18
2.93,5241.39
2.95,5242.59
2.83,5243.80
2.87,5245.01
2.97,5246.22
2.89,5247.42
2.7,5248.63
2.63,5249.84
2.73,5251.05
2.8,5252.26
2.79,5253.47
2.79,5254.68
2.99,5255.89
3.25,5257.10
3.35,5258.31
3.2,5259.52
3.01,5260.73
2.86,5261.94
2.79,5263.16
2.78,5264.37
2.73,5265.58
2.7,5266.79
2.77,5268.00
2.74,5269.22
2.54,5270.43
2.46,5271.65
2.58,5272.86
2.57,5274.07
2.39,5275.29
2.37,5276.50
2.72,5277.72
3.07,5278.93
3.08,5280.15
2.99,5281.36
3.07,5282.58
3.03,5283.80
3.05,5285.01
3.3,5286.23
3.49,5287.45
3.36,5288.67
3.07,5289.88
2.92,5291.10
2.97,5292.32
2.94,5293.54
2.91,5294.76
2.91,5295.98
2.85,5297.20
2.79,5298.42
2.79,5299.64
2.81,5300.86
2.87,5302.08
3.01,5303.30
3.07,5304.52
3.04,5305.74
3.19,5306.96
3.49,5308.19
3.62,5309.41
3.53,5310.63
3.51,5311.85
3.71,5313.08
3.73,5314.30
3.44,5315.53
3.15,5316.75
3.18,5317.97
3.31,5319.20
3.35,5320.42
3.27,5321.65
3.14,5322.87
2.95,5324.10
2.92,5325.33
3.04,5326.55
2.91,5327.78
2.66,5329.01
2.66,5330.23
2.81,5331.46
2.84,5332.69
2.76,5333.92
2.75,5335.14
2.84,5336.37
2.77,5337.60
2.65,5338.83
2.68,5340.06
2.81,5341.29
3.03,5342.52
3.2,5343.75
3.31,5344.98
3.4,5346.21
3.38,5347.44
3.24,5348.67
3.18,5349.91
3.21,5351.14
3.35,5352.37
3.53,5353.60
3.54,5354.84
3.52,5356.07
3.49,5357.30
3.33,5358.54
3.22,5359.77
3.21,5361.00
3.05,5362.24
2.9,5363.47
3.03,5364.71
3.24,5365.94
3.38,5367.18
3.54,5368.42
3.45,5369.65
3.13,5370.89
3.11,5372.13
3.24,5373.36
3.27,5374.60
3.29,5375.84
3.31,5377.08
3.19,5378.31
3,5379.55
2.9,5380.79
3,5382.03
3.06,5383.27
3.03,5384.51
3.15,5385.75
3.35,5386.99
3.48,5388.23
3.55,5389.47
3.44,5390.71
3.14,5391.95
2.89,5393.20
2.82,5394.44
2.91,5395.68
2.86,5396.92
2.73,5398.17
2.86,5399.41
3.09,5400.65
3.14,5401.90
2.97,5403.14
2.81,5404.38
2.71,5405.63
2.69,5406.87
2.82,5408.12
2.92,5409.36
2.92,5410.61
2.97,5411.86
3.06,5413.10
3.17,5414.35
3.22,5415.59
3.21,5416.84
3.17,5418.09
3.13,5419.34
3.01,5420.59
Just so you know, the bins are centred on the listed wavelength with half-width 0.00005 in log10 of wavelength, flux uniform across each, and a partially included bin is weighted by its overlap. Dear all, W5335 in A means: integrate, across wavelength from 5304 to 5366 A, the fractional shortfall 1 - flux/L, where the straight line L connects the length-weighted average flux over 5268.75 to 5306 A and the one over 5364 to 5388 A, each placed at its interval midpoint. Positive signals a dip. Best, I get -2.1 A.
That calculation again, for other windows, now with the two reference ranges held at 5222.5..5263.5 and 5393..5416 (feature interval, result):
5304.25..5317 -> -2.5 A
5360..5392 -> -3.4 A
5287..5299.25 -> -0.7 A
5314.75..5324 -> -1.3 A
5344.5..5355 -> -1.7 A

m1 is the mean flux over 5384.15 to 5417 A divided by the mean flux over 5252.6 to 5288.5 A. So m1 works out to 1.1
